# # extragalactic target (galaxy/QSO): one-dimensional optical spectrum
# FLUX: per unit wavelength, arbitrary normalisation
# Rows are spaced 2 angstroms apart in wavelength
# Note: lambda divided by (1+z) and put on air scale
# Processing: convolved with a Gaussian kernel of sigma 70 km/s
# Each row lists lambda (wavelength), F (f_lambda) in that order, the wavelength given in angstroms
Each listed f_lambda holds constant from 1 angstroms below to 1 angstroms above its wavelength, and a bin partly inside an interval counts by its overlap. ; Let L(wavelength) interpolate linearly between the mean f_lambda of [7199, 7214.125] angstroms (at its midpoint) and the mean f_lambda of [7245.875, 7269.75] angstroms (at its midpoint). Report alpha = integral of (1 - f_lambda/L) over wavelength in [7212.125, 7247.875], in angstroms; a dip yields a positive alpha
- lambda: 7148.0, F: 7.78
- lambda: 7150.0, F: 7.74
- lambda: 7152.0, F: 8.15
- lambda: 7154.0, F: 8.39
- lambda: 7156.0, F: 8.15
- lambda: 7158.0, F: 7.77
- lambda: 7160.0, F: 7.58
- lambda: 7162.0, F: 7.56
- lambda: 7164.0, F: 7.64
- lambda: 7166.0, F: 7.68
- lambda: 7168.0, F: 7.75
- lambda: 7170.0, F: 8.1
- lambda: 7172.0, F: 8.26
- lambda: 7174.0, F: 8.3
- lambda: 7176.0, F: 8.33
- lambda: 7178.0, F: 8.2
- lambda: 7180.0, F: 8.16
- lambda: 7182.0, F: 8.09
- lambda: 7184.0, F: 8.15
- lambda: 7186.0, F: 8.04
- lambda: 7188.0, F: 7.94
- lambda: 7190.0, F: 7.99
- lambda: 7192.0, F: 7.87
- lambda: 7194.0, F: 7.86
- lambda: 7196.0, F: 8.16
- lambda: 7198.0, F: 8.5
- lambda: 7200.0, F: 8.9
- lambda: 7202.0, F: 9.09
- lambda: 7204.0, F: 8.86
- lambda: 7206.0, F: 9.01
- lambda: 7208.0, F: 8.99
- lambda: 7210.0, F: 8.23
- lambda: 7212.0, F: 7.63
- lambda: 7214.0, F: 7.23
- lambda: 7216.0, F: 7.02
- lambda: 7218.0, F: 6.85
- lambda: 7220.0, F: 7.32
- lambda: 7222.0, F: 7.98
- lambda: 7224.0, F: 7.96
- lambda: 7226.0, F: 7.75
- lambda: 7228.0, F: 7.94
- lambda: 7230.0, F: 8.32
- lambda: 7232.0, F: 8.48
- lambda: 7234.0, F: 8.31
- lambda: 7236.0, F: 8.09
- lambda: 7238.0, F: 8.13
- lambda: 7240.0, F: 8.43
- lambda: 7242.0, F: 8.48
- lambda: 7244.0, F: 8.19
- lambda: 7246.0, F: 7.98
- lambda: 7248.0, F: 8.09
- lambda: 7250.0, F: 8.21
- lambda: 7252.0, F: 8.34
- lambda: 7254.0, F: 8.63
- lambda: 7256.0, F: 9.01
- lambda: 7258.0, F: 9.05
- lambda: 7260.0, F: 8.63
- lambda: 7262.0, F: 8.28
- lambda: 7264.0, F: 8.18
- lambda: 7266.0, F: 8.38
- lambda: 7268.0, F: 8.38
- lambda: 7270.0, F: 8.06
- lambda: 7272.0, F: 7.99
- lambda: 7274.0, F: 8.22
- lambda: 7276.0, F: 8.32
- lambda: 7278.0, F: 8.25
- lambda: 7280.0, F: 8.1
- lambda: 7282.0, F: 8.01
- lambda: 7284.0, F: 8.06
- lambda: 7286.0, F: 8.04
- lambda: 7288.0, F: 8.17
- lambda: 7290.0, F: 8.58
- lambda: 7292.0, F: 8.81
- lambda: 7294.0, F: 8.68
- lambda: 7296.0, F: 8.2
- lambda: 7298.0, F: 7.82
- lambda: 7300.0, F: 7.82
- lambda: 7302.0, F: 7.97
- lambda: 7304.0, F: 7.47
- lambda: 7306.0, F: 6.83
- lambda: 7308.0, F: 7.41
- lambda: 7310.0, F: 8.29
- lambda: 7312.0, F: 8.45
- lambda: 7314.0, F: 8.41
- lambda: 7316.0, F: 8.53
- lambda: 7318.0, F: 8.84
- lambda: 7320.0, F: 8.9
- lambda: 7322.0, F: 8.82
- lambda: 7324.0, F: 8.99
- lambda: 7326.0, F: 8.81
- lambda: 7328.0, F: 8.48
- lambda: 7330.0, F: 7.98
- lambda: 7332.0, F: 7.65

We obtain 2.5 angstroms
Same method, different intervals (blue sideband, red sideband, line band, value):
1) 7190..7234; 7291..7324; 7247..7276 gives -0.8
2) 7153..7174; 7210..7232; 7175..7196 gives -0.7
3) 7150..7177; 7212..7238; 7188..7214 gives -1.7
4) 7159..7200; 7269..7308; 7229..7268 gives -1.6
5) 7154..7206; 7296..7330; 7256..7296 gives -0.7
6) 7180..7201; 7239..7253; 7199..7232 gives 0.5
